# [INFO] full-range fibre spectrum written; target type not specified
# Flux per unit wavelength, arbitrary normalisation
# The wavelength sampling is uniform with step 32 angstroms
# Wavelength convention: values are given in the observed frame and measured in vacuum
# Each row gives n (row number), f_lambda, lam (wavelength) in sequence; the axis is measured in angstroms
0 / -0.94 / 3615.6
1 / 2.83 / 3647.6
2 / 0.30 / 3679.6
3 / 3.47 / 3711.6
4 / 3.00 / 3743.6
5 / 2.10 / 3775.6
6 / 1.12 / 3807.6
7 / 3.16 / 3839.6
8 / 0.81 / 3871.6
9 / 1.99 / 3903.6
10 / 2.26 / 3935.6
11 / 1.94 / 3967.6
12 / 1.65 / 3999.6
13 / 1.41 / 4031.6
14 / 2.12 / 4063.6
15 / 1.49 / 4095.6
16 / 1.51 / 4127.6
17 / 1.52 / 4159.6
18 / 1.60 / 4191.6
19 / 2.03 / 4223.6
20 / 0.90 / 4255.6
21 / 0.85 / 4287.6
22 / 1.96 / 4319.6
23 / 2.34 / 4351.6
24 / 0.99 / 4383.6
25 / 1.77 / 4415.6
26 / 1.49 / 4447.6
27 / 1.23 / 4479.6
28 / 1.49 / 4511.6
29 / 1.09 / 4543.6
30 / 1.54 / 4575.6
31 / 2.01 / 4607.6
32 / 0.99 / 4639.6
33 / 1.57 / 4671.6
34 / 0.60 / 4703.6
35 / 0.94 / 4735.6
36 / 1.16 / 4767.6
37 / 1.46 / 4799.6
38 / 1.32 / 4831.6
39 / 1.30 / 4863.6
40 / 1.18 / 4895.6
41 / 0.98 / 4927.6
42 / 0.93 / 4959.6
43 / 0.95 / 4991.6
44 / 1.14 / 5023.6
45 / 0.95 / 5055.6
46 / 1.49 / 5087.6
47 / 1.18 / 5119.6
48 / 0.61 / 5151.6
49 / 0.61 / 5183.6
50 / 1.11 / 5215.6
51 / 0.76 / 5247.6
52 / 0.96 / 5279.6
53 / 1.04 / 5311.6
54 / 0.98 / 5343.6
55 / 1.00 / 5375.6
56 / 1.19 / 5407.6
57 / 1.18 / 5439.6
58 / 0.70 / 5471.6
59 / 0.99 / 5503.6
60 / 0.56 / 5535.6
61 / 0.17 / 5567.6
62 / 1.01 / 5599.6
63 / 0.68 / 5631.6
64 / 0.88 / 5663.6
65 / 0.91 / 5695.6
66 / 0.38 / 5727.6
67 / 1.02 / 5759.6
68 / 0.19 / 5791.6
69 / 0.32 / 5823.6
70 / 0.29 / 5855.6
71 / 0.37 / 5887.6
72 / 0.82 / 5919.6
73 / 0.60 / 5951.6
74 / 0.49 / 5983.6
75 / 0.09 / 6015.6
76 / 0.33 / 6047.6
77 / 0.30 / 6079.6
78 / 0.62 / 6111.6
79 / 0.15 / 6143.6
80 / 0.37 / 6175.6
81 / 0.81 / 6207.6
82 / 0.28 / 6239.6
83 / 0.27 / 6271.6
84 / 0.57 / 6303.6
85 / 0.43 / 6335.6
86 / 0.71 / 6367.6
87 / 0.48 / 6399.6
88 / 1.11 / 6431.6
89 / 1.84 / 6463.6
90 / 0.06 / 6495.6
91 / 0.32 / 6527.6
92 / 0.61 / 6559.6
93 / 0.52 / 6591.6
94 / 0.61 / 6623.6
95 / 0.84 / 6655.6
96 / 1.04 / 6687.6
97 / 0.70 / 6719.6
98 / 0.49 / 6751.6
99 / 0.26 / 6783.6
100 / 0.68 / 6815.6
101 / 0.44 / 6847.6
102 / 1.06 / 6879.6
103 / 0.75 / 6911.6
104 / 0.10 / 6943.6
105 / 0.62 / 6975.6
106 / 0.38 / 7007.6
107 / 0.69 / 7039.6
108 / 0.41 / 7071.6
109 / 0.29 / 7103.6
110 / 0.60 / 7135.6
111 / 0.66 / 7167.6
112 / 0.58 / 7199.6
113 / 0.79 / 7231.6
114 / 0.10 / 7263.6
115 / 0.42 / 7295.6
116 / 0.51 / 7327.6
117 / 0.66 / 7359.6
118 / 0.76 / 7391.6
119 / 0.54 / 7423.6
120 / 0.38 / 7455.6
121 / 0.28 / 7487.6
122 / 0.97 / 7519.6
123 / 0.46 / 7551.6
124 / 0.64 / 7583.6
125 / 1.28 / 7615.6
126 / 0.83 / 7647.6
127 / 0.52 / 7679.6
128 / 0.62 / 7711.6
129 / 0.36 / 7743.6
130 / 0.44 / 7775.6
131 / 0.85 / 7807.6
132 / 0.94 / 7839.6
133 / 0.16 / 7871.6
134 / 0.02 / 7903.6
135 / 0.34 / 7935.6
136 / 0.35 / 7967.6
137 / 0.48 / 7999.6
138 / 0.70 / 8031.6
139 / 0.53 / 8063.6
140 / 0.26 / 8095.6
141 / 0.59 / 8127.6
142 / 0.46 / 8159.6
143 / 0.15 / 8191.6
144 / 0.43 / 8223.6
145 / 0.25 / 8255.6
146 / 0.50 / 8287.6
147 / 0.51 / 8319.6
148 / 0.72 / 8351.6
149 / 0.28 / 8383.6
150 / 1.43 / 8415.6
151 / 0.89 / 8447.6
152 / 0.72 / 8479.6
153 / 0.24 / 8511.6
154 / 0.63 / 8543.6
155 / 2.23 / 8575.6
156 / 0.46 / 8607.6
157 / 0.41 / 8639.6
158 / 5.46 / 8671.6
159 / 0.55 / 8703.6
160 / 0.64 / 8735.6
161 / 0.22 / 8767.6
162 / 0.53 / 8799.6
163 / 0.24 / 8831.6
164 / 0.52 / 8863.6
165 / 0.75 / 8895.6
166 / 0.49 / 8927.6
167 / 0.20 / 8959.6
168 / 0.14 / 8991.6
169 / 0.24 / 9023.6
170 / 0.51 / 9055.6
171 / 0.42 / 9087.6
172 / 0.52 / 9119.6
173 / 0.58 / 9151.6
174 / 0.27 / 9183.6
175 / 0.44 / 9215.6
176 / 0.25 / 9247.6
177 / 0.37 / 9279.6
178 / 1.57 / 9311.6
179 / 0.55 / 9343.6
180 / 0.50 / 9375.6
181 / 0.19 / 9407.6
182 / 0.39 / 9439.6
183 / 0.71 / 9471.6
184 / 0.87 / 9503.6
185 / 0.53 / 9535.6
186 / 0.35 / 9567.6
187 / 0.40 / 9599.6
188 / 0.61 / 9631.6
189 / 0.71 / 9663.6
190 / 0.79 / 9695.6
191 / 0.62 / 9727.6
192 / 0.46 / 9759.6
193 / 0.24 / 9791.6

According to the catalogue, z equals 0.729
